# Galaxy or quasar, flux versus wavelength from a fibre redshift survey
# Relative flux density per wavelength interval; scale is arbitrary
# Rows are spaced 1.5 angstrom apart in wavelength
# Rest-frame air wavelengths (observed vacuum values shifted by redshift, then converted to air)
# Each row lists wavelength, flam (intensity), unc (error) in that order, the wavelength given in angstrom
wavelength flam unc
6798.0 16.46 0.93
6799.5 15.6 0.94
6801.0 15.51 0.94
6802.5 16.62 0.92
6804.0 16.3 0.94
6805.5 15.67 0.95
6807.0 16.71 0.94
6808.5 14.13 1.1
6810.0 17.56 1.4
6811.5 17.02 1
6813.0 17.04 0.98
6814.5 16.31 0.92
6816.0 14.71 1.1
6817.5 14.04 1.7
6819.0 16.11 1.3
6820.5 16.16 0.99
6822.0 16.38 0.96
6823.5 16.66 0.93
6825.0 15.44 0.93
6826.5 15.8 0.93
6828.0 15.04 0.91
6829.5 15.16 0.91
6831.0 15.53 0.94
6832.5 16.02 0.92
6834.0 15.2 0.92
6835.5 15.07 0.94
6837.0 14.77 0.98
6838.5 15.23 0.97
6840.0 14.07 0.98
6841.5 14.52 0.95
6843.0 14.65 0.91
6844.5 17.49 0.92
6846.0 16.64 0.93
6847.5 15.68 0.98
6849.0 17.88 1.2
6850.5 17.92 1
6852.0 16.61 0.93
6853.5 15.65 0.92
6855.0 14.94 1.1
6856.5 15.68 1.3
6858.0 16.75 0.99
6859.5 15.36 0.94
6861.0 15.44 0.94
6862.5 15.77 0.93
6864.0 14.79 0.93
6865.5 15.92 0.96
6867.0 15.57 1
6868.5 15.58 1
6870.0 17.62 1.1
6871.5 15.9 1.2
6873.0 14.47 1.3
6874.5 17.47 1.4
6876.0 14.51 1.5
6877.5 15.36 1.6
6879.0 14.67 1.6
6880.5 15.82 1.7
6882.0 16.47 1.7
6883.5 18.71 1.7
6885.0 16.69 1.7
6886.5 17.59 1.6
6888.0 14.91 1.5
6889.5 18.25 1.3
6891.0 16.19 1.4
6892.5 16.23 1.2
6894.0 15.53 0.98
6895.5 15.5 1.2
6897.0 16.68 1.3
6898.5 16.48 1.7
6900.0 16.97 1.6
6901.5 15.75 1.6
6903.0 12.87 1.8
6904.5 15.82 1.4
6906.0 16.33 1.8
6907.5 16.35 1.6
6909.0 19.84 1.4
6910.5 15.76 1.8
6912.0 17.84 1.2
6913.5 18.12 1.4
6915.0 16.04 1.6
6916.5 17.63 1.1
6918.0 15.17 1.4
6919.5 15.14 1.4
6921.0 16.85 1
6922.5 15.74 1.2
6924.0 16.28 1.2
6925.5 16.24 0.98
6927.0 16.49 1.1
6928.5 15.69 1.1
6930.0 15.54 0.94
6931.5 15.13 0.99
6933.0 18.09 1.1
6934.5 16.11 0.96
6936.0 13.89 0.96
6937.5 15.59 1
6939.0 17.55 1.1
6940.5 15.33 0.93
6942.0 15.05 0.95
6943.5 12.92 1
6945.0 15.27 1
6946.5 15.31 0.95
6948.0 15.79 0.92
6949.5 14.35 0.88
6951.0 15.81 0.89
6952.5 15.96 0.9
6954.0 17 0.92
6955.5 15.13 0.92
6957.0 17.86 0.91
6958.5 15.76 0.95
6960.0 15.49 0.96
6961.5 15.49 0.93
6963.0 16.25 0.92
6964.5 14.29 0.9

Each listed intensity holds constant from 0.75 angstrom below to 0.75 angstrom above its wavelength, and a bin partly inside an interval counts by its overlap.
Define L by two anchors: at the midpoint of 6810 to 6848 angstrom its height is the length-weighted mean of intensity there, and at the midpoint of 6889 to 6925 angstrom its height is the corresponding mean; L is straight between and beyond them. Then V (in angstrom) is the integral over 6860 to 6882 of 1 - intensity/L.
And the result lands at 0.5 angstrom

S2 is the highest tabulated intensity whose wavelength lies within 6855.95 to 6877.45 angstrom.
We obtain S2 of 17.62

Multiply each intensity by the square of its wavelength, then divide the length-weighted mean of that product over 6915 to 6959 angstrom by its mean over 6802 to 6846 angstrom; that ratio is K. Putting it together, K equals 1.04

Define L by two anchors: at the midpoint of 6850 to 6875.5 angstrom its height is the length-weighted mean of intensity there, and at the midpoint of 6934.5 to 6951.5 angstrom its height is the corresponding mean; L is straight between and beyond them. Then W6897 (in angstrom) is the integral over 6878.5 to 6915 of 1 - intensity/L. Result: -2.00 angstrom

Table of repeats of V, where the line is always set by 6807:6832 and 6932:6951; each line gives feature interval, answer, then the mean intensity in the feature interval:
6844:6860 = -0.7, 16.4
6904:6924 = -1.4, 16.7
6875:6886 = -0.3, 16.1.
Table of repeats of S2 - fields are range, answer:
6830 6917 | 19.84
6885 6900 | 18.25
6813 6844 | 17.04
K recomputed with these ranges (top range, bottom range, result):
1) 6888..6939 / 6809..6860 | 1.05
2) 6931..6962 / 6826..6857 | 1.03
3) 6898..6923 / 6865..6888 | 1.03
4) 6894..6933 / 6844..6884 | 1.03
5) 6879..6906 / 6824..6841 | 1.08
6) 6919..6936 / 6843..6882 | 1.02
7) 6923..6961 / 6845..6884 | 1.00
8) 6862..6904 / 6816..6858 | 1.03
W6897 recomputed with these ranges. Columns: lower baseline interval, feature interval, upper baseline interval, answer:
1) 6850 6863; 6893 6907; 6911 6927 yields 0.5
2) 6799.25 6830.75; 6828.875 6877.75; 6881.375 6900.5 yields 1.6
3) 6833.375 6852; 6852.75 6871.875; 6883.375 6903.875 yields 0.2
